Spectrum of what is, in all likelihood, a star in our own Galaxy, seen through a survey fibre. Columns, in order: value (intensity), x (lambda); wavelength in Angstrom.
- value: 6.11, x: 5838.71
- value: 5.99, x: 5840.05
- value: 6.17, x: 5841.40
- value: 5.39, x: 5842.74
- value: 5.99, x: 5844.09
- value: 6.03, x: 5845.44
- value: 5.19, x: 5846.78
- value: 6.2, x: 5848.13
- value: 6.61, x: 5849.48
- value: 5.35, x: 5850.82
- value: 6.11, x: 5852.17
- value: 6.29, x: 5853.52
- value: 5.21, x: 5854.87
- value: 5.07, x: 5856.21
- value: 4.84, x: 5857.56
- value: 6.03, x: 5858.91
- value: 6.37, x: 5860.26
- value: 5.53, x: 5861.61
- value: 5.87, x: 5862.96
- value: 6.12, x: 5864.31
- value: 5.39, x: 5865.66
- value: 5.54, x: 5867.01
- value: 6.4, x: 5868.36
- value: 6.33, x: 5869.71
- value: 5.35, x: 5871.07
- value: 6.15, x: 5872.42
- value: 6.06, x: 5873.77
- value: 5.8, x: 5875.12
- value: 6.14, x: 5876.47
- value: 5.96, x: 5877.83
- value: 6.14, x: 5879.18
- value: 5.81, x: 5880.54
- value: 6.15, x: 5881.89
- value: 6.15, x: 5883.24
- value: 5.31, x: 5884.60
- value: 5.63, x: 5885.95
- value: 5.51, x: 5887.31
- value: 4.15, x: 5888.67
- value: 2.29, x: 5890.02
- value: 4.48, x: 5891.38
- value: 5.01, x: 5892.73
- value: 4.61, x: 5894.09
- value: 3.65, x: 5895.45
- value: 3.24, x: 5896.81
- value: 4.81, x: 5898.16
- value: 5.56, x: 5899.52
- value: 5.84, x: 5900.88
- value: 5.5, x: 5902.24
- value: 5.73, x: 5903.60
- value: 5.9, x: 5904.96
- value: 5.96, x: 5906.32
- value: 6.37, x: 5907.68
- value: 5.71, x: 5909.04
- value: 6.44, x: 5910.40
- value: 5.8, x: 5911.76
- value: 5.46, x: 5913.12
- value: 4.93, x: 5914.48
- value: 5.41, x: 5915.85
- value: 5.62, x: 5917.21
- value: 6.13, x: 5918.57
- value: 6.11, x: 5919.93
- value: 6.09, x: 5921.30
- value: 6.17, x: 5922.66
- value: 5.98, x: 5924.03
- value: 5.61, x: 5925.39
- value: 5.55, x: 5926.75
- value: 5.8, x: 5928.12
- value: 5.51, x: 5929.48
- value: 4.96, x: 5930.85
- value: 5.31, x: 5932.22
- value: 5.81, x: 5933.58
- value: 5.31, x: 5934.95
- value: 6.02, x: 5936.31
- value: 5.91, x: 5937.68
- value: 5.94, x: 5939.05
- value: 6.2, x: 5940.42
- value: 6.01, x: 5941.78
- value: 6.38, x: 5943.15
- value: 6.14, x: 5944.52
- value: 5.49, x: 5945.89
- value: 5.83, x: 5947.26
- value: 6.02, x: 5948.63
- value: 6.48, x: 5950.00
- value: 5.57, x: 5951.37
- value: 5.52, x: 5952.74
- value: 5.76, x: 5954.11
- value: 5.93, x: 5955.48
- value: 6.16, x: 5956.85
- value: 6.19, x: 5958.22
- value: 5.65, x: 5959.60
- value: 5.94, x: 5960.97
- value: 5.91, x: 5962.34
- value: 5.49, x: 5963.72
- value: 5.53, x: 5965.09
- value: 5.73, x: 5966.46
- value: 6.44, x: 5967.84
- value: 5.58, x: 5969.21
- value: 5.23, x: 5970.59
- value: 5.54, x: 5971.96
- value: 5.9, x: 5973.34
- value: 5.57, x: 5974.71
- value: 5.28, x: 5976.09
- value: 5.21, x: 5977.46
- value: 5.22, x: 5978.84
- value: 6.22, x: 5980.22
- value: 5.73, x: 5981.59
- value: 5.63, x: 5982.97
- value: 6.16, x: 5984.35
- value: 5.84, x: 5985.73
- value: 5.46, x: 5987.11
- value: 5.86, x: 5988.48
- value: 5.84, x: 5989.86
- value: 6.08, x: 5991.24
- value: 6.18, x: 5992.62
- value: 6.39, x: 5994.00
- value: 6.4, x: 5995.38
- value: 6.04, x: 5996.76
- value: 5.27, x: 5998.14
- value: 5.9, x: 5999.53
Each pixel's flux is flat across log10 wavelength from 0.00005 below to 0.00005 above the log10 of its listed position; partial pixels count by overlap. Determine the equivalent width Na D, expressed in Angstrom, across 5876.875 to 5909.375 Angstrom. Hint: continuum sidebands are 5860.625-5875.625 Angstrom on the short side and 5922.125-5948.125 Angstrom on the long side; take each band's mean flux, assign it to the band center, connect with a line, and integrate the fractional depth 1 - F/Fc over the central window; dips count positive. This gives 3.4 Angstrom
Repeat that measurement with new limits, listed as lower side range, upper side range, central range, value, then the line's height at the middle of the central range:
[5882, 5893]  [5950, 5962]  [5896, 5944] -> -3.0 Angstrom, 5.35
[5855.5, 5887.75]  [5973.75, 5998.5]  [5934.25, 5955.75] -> -0.3 Angstrom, 5.81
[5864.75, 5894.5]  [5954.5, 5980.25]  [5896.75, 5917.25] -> -0.1 Angstrom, 5.55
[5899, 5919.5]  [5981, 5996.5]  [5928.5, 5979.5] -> 1.1 Angstrom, 5.88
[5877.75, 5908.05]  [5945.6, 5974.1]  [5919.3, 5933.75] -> -0.6 Angstrom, 5.5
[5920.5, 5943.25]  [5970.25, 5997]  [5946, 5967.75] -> -0.2 Angstrom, 5.79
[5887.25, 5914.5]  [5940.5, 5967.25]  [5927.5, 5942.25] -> -0.3 Angstrom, 5.6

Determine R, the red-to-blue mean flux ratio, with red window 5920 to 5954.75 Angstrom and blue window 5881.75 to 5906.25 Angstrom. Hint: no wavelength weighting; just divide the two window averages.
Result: 1.17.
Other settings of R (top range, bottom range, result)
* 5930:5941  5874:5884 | 0.94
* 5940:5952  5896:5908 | 1.12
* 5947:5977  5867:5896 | 1.07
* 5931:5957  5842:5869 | 1.01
